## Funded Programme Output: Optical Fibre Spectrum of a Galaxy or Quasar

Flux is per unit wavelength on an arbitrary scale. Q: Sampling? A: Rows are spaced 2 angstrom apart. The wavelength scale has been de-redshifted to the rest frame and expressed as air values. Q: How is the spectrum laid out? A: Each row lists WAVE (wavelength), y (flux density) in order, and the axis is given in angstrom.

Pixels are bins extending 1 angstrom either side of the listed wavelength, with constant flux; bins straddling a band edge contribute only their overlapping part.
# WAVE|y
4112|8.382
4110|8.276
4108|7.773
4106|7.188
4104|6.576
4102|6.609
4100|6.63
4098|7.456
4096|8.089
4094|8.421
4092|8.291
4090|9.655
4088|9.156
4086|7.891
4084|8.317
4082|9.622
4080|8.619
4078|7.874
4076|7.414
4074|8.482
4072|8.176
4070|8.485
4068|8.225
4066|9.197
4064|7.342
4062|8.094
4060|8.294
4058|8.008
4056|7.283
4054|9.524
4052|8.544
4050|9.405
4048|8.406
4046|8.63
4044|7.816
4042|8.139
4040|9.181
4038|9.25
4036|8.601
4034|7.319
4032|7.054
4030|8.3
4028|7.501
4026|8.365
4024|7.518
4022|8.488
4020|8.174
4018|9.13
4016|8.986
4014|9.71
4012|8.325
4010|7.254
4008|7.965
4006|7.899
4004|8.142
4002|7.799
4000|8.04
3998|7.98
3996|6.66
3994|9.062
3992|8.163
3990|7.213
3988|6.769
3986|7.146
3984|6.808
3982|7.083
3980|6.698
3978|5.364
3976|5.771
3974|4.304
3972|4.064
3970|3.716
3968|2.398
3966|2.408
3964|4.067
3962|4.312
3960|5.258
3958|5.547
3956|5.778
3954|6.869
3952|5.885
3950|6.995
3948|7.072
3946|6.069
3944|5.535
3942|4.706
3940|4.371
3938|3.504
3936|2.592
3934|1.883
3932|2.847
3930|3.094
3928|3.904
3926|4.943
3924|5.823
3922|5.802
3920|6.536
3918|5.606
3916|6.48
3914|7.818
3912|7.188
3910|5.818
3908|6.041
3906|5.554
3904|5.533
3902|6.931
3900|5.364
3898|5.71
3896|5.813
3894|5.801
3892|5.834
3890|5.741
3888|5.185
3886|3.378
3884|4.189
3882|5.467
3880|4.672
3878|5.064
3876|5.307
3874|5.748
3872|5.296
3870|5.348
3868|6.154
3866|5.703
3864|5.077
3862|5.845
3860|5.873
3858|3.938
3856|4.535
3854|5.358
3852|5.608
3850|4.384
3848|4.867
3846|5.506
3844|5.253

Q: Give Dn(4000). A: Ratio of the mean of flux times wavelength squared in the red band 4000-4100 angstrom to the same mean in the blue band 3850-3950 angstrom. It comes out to 1.7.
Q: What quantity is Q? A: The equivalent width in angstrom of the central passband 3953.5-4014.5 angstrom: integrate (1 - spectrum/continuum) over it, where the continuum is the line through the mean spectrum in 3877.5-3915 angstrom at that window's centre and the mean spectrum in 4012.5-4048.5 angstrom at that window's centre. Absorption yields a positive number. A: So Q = 9.0 angstrom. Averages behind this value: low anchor 5.64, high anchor 8.36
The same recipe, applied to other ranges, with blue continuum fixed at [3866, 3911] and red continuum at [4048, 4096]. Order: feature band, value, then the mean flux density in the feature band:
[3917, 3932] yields 2.68 angstrom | 4.95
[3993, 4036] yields -3.39 angstrom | 8.09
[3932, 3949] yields 5.26 angstrom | 4.37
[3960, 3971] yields 5.17 angstrom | 3.55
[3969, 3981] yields 3.30 angstrom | 4.99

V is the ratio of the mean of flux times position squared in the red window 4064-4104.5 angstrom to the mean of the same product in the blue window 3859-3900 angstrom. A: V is 1.7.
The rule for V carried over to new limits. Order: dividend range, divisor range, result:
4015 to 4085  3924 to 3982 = 1.86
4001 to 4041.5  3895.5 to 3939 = 1.67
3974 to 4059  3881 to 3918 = 1.45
